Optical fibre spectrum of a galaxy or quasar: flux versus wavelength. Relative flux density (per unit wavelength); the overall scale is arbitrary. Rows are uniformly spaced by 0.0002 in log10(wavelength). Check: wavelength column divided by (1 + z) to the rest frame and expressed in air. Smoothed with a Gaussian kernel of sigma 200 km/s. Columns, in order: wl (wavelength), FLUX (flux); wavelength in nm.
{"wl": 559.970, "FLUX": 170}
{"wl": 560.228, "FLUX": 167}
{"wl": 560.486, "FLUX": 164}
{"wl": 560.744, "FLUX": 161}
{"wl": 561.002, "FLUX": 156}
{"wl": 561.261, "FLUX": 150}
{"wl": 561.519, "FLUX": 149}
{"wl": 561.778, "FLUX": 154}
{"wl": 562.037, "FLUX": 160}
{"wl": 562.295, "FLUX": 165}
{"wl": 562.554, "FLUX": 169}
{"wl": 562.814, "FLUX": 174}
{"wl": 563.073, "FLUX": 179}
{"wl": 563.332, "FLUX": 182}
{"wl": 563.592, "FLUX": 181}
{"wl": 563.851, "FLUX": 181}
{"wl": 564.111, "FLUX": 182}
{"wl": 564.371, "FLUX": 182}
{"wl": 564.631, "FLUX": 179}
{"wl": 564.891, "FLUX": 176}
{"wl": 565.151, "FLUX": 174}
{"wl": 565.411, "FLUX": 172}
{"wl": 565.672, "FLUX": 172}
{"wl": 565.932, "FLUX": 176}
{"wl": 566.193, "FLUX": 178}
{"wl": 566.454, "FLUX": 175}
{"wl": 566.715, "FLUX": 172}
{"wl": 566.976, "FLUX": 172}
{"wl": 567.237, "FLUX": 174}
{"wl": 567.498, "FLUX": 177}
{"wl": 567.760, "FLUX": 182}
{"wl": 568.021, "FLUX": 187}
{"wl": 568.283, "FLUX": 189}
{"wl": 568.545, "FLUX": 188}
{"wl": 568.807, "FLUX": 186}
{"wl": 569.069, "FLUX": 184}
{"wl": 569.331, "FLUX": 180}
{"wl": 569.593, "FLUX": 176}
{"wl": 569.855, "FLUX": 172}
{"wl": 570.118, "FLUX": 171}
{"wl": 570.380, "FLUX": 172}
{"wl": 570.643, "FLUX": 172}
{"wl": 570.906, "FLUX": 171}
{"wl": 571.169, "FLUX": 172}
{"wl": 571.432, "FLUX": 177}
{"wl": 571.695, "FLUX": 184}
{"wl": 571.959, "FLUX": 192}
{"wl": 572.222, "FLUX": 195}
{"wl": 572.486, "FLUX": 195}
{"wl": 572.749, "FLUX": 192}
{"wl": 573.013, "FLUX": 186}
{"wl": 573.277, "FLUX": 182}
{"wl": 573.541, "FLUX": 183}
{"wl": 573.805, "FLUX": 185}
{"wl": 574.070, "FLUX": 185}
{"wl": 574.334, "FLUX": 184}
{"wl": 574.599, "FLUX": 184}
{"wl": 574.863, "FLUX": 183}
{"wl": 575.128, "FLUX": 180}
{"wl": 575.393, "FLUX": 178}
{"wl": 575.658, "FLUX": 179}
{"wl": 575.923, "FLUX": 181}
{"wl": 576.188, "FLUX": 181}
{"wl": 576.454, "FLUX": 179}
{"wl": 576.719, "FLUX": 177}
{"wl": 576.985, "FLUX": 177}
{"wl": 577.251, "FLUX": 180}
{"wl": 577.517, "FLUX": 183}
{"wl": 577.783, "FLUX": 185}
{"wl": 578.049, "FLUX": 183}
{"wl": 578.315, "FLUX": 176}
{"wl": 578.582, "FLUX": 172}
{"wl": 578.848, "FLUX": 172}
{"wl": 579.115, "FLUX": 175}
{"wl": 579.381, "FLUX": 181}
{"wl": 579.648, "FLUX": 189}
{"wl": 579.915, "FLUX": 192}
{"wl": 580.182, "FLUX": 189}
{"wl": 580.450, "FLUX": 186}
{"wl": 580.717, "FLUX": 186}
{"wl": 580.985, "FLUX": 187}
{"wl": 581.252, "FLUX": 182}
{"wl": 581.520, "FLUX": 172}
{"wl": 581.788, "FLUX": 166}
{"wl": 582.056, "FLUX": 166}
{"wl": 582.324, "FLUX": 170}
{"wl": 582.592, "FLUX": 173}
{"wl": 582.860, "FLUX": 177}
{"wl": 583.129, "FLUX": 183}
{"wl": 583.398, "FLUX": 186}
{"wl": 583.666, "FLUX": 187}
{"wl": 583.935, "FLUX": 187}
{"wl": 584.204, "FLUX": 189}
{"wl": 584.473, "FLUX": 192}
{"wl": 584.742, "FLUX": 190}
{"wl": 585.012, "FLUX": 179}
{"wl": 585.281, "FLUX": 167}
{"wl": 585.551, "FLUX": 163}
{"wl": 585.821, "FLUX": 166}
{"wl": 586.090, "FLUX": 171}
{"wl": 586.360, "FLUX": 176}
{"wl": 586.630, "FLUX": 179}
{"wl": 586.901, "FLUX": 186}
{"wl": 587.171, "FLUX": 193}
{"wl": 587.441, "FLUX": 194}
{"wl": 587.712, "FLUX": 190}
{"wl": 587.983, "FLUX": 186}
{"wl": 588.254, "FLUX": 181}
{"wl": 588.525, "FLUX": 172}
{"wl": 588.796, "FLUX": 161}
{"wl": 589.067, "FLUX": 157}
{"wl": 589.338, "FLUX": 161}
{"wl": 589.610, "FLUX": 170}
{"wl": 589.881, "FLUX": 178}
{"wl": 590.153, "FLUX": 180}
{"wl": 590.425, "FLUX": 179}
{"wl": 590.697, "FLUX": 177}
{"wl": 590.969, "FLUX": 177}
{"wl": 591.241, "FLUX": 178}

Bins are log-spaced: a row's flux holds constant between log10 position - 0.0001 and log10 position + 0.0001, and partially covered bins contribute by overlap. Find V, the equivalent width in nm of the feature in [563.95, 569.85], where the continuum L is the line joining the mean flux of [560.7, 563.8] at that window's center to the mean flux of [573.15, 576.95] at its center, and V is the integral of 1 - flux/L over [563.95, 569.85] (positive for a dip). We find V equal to -0.253 nm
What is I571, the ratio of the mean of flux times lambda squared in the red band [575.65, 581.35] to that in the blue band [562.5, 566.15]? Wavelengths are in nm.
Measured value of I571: 1.1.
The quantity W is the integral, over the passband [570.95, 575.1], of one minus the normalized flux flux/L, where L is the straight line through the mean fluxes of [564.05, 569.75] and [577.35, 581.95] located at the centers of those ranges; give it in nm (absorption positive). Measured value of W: -0.12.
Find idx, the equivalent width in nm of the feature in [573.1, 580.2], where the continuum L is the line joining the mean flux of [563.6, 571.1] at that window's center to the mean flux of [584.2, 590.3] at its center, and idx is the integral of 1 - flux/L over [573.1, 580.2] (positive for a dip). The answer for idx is -0.15 nm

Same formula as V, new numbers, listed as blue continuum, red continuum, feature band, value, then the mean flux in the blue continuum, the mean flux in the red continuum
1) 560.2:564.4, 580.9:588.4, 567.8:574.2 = -0.37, 168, 180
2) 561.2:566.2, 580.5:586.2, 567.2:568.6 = -0.08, 172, 178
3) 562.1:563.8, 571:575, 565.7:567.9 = 0.04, 175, 185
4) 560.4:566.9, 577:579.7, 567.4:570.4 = -0.12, 171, 179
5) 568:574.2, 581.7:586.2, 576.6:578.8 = 0.01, 182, 177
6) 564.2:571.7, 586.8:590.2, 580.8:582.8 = 0.04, 177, 177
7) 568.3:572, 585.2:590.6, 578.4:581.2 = -0.09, 178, 176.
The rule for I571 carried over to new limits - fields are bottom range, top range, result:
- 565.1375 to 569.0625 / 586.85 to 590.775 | 1.07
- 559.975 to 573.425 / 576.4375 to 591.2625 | 1.08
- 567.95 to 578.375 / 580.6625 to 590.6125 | 1.02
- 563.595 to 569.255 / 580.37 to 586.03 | 1.06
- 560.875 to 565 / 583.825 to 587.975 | 1.16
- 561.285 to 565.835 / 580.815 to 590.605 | 1.12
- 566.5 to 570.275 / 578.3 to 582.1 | 1.05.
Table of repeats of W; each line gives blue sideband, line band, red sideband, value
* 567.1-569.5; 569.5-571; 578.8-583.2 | 0.08 nm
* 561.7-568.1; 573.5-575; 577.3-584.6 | -0.05 nm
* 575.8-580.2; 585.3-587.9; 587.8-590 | -0.09 nm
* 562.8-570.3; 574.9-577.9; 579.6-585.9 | -0.01 nm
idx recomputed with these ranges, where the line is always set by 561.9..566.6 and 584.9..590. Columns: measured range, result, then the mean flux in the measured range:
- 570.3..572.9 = -0.11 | 182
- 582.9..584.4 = -0.09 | 186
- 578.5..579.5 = 0.00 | 175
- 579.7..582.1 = -0.09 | 181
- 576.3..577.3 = -0.02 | 178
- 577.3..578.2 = -0.04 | 183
